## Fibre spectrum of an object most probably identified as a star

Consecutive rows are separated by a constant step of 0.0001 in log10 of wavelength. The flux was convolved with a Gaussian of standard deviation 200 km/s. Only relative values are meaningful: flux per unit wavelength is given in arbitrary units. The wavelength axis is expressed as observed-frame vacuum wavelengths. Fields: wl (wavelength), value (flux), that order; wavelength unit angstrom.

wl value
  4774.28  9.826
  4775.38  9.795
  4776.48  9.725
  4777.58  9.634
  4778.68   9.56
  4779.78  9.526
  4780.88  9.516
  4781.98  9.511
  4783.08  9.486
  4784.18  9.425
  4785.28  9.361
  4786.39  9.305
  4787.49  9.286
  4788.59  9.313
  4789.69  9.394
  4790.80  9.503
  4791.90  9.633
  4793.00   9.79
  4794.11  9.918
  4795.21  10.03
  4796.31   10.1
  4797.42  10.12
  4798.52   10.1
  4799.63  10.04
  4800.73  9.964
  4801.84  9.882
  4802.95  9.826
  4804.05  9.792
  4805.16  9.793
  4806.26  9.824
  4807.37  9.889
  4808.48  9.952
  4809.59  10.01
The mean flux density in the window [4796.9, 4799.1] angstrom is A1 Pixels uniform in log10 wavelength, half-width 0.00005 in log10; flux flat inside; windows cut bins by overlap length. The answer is 10.1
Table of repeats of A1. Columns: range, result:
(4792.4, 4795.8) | 9.93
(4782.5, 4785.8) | 9.44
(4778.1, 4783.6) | 9.53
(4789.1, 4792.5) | 9.52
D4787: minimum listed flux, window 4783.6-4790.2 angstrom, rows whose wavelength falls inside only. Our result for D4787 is 9.286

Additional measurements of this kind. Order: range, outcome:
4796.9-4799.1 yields 10.1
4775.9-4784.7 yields 9.425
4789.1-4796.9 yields 9.394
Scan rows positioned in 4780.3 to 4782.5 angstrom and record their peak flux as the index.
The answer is 9.516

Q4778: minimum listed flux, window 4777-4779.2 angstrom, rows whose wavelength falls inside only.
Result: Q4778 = 9.56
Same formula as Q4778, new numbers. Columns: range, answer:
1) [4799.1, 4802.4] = 9.882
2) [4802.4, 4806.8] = 9.792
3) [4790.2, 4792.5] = 9.503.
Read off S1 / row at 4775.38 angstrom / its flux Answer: 9.795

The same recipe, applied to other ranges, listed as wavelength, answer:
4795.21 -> 10.03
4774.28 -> 9.826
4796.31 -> 10.1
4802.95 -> 9.826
